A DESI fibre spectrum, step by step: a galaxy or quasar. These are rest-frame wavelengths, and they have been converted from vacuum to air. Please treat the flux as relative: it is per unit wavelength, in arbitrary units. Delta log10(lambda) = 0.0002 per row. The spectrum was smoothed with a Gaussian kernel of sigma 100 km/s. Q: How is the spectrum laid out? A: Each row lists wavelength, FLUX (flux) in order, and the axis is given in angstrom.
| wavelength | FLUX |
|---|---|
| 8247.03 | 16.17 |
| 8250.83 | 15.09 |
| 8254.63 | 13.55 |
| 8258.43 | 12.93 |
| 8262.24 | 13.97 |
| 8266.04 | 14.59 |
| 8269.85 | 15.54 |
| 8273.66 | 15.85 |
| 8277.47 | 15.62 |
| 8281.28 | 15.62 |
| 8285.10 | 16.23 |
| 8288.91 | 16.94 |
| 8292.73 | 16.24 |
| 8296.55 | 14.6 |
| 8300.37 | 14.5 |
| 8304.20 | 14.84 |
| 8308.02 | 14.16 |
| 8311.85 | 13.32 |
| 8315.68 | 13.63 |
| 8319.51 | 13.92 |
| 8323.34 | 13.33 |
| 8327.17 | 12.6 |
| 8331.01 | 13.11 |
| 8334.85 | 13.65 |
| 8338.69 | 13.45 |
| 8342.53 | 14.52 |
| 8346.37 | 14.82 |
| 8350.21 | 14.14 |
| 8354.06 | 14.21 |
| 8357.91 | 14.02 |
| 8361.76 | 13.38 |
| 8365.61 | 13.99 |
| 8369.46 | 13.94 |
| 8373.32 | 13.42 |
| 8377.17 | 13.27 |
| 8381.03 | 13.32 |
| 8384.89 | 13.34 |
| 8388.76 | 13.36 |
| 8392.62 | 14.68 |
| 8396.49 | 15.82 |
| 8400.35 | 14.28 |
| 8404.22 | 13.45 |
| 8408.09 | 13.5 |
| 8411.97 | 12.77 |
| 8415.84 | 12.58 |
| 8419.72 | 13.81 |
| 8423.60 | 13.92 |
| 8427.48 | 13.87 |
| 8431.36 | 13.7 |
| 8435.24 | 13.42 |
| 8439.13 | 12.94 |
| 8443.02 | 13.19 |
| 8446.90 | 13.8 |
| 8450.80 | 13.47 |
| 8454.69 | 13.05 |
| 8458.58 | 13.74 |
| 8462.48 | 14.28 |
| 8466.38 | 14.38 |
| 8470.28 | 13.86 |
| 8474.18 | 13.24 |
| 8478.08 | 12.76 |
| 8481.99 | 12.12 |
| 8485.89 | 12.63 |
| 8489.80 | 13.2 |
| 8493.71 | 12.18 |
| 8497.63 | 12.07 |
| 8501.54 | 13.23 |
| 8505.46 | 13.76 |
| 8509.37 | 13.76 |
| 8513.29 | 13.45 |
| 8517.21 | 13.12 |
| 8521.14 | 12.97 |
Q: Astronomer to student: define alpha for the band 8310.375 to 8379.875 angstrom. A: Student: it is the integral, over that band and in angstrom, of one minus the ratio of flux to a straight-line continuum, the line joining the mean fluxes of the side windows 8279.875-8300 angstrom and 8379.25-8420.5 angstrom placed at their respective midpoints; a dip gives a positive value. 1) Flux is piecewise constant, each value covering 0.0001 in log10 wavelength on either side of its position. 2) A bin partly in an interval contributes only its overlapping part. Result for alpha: 4.9 angstrom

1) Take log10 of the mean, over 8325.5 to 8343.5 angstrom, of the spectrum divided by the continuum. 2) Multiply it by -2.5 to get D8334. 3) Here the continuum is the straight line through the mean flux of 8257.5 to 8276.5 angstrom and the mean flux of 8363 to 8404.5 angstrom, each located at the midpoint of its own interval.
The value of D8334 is 0.06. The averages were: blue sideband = 14.7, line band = 13.4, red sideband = 13.9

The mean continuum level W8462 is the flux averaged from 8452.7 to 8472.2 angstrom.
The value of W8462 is 13.9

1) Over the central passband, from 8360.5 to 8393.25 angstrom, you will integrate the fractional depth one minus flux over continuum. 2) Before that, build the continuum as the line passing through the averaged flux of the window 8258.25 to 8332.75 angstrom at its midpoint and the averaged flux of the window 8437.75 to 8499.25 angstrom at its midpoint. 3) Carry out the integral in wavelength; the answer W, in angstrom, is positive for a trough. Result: 0.8 angstrom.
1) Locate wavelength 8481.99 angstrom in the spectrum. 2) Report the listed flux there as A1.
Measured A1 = 12.12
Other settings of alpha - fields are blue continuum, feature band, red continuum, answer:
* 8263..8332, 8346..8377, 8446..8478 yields 0.9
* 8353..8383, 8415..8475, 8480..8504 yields -2.8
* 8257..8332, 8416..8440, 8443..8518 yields 0.1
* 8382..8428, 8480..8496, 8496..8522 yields 1.0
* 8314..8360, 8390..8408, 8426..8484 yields -1.0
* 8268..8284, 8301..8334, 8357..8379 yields 2.5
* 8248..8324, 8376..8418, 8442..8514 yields 0.7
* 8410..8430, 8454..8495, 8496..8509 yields 0.0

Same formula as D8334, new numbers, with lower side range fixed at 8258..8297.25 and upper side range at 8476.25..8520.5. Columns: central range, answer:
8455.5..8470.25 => -0.054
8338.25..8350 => 0.022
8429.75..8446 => 0.022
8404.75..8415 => 0.065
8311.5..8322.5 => 0.100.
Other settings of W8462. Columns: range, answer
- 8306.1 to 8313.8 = 13.7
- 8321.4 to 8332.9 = 13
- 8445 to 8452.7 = 13.6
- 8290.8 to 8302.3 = 15.1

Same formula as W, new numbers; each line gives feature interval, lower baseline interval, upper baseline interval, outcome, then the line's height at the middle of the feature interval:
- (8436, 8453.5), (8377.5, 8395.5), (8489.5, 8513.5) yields 0.1 angstrom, 13.4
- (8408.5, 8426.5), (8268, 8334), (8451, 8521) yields 0.6 angstrom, 13.8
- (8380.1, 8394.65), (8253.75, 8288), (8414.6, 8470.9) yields 0.3 angstrom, 14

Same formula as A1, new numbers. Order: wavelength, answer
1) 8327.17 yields 12.6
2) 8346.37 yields 14.82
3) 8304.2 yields 14.84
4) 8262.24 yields 13.97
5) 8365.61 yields 13.99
